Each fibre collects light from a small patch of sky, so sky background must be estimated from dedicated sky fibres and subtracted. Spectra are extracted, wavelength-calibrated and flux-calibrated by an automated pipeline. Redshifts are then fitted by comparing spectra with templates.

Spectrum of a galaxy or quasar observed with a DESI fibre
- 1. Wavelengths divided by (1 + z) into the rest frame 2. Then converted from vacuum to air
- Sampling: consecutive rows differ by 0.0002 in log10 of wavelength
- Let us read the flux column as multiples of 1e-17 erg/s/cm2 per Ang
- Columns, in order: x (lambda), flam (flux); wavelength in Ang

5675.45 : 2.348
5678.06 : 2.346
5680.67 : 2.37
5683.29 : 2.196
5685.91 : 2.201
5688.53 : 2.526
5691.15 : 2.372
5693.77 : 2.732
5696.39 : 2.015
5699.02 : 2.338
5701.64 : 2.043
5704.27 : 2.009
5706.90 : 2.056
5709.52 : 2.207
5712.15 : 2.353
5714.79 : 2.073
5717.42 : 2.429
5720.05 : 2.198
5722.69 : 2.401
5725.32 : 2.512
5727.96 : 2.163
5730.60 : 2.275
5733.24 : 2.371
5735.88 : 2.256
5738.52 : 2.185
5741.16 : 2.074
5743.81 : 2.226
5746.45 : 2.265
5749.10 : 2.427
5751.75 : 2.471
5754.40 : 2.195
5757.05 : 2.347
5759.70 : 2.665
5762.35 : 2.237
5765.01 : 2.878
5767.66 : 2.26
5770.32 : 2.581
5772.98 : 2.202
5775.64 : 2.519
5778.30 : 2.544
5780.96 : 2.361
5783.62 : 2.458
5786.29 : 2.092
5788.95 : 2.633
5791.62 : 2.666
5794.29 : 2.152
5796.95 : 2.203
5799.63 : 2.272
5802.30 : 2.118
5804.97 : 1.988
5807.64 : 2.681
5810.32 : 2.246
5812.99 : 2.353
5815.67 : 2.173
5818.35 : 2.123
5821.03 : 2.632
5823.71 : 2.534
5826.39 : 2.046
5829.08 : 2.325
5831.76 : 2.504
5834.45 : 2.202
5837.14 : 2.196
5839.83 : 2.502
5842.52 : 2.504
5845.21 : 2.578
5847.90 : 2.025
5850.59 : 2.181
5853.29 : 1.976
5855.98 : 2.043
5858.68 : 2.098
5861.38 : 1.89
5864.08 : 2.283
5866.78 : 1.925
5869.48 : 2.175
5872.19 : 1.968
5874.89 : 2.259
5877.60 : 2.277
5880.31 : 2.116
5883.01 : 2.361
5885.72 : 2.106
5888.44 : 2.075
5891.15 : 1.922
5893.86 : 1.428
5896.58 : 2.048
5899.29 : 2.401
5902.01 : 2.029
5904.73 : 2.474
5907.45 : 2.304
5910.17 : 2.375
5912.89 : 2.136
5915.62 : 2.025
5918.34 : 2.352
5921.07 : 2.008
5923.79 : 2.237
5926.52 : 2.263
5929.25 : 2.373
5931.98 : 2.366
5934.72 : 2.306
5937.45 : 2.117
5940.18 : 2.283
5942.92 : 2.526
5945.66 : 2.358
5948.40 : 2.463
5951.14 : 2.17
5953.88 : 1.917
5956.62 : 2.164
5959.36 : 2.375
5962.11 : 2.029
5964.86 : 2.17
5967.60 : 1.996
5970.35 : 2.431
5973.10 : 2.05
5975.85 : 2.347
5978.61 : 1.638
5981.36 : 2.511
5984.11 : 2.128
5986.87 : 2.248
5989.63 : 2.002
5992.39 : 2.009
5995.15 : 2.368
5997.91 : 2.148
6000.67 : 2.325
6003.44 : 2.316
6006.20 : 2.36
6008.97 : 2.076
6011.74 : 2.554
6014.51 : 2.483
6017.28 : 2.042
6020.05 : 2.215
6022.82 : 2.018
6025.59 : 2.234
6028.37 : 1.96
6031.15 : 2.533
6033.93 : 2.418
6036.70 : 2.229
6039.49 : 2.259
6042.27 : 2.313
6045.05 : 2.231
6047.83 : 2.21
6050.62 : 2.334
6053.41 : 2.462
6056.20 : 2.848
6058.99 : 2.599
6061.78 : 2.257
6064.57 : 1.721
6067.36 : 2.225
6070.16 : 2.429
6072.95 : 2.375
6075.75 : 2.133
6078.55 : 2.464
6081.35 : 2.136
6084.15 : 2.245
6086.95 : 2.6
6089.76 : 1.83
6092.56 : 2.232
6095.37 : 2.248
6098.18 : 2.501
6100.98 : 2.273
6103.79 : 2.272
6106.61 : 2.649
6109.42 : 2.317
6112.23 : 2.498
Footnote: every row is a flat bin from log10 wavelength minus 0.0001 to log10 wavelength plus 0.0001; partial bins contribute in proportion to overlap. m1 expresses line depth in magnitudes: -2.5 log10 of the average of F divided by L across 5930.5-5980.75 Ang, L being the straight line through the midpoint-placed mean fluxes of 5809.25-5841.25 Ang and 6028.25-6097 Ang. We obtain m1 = 0.05 mag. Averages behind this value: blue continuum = 2.32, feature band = 2.21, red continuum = 2.3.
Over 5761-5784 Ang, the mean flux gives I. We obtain 2.45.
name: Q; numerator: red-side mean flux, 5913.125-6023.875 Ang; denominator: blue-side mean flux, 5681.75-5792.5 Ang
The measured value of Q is 0.95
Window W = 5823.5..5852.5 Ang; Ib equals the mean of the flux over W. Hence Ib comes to 2.31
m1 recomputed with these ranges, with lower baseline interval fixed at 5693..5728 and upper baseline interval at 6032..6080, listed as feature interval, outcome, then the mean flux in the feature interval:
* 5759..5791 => -0.09 mag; 2.45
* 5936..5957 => 0.02 mag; 2.25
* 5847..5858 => 0.11 mag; 2.06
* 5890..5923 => 0.08 mag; 2.13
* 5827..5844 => -0.04 mag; 2.36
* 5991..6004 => 0.04 mag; 2.23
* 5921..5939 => 0.02 mag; 2.26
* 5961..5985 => 0.08 mag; 2.15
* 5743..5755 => -0.03 mag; 2.33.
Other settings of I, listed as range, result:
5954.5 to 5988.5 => 2.17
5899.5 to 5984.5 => 2.23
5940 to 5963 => 2.26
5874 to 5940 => 2.18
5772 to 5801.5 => 2.37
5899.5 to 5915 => 2.26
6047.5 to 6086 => 2.32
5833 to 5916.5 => 2.16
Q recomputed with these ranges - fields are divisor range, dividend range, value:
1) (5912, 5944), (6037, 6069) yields 1.03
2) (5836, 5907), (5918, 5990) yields 1.03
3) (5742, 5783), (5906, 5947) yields 0.94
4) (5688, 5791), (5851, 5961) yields 0.93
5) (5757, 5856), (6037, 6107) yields 0.98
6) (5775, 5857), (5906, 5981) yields 0.96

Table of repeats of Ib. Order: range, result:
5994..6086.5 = 2.29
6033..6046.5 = 2.29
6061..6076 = 2.19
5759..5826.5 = 2.37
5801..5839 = 2.3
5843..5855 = 2.21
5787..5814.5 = 2.33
